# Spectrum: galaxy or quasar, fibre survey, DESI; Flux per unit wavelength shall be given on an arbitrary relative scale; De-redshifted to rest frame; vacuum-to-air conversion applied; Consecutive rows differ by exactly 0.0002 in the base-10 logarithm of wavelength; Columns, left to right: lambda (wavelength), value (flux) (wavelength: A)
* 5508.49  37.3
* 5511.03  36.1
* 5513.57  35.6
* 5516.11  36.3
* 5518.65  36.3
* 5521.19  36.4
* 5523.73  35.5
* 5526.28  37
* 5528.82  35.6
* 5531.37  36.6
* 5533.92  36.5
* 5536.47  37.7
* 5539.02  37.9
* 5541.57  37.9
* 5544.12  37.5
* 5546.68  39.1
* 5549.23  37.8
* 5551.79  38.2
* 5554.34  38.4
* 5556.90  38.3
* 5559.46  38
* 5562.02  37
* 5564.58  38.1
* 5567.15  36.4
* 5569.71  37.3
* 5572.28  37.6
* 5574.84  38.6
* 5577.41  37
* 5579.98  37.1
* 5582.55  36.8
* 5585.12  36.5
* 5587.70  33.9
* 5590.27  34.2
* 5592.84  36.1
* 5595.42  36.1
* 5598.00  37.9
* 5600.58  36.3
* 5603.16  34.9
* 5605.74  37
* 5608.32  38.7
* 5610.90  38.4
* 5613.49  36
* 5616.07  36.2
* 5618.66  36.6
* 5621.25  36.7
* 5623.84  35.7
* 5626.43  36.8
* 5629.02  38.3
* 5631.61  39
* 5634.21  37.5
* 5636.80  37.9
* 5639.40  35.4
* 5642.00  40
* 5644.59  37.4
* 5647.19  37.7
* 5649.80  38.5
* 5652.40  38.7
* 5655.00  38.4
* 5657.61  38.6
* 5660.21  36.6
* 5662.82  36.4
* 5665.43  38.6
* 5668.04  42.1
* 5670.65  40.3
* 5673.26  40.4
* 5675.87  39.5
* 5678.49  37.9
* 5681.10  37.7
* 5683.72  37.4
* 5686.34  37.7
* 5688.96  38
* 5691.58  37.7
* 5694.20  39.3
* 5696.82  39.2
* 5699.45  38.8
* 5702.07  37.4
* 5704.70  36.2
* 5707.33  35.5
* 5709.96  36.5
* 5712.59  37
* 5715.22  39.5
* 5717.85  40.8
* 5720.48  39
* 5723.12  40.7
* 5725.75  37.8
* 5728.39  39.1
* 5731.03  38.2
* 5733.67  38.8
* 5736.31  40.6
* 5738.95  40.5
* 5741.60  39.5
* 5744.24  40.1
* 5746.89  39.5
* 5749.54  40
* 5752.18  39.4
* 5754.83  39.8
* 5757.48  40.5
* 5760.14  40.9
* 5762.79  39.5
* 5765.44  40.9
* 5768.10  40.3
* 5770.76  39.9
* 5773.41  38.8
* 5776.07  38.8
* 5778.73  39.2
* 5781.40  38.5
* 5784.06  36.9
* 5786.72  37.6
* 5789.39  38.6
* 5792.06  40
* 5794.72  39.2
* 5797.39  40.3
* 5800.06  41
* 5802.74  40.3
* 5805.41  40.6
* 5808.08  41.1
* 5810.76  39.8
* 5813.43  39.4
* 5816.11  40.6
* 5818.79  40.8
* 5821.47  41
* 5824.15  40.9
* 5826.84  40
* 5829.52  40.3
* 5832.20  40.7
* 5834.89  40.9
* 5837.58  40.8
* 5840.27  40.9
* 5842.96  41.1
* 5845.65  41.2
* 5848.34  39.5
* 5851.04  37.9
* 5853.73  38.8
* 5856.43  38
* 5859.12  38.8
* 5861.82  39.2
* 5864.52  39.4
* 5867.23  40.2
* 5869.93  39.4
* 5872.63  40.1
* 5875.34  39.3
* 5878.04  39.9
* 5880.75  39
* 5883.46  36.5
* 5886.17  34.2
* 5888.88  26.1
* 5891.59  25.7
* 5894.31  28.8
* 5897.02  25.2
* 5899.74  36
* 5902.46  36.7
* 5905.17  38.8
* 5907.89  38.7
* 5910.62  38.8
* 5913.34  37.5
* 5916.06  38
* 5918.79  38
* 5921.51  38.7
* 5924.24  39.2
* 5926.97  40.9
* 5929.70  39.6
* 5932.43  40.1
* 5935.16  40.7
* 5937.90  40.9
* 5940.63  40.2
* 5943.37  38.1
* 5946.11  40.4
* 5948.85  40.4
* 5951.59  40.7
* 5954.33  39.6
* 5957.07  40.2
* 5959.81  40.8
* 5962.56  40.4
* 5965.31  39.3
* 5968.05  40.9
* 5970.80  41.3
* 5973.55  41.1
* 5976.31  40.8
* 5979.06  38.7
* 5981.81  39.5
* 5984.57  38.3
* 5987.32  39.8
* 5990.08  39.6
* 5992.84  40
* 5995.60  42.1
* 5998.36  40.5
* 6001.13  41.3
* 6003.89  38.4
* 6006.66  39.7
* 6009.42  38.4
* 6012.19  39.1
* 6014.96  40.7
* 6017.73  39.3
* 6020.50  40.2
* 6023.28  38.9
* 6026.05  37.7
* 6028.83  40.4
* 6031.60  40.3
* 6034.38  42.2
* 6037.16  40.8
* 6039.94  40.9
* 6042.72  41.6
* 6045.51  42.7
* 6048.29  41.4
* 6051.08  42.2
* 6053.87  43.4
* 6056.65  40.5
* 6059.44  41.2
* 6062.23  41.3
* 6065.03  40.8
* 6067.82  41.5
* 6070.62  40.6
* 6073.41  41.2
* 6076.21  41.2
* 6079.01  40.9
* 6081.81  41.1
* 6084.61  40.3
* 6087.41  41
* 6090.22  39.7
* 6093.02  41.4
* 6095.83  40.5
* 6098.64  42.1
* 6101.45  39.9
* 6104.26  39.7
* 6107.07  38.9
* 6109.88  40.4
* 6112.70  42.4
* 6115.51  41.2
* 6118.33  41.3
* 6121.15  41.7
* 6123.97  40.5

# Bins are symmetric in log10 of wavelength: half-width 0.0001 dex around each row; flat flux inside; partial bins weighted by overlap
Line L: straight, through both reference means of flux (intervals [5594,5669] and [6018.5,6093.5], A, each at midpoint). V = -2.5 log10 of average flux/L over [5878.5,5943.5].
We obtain 0.09 mag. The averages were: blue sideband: 37.5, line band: 36.5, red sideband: 40.9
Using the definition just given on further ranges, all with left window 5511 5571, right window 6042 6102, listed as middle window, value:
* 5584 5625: 0.04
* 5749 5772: -0.04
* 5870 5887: 0.04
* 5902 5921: 0.05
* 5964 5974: -0.01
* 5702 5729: 0.01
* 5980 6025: 0.03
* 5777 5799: 0.01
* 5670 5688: -0.01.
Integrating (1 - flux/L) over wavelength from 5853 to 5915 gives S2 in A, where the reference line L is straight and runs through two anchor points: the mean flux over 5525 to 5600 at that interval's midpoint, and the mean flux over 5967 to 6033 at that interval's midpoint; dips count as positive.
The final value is 4.5 A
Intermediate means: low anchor 37.1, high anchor 39.9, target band 36.3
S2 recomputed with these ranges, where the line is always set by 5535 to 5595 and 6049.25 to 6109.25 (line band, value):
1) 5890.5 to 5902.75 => 2.96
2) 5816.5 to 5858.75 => -1.04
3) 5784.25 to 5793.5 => 0.08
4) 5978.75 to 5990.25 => 0.30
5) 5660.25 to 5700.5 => -0.62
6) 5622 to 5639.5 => 0.18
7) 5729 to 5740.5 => -0.31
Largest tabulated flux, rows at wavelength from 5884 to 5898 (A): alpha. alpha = 34.2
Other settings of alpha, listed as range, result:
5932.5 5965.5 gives 40.9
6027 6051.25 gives 42.7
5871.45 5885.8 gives 40.1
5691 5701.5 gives 39.3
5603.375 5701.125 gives 42.1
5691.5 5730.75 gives 40.8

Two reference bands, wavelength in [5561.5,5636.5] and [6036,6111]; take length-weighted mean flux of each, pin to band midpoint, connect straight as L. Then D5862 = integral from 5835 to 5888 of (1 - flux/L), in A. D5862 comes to 0.1 A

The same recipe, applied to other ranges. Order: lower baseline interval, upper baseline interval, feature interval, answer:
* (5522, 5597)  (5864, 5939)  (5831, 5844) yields -1.37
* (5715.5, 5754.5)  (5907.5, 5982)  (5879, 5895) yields 3.10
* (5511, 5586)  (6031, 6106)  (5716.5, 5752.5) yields -0.91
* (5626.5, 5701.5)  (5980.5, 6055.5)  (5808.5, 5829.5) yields -0.62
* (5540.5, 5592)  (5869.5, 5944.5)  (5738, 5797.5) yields -3.86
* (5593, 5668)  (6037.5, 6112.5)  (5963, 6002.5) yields 0.05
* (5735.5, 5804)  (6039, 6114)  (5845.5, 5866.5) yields 0.53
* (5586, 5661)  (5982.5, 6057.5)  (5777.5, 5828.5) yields -1.59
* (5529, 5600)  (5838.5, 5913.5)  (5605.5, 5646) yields -0.25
